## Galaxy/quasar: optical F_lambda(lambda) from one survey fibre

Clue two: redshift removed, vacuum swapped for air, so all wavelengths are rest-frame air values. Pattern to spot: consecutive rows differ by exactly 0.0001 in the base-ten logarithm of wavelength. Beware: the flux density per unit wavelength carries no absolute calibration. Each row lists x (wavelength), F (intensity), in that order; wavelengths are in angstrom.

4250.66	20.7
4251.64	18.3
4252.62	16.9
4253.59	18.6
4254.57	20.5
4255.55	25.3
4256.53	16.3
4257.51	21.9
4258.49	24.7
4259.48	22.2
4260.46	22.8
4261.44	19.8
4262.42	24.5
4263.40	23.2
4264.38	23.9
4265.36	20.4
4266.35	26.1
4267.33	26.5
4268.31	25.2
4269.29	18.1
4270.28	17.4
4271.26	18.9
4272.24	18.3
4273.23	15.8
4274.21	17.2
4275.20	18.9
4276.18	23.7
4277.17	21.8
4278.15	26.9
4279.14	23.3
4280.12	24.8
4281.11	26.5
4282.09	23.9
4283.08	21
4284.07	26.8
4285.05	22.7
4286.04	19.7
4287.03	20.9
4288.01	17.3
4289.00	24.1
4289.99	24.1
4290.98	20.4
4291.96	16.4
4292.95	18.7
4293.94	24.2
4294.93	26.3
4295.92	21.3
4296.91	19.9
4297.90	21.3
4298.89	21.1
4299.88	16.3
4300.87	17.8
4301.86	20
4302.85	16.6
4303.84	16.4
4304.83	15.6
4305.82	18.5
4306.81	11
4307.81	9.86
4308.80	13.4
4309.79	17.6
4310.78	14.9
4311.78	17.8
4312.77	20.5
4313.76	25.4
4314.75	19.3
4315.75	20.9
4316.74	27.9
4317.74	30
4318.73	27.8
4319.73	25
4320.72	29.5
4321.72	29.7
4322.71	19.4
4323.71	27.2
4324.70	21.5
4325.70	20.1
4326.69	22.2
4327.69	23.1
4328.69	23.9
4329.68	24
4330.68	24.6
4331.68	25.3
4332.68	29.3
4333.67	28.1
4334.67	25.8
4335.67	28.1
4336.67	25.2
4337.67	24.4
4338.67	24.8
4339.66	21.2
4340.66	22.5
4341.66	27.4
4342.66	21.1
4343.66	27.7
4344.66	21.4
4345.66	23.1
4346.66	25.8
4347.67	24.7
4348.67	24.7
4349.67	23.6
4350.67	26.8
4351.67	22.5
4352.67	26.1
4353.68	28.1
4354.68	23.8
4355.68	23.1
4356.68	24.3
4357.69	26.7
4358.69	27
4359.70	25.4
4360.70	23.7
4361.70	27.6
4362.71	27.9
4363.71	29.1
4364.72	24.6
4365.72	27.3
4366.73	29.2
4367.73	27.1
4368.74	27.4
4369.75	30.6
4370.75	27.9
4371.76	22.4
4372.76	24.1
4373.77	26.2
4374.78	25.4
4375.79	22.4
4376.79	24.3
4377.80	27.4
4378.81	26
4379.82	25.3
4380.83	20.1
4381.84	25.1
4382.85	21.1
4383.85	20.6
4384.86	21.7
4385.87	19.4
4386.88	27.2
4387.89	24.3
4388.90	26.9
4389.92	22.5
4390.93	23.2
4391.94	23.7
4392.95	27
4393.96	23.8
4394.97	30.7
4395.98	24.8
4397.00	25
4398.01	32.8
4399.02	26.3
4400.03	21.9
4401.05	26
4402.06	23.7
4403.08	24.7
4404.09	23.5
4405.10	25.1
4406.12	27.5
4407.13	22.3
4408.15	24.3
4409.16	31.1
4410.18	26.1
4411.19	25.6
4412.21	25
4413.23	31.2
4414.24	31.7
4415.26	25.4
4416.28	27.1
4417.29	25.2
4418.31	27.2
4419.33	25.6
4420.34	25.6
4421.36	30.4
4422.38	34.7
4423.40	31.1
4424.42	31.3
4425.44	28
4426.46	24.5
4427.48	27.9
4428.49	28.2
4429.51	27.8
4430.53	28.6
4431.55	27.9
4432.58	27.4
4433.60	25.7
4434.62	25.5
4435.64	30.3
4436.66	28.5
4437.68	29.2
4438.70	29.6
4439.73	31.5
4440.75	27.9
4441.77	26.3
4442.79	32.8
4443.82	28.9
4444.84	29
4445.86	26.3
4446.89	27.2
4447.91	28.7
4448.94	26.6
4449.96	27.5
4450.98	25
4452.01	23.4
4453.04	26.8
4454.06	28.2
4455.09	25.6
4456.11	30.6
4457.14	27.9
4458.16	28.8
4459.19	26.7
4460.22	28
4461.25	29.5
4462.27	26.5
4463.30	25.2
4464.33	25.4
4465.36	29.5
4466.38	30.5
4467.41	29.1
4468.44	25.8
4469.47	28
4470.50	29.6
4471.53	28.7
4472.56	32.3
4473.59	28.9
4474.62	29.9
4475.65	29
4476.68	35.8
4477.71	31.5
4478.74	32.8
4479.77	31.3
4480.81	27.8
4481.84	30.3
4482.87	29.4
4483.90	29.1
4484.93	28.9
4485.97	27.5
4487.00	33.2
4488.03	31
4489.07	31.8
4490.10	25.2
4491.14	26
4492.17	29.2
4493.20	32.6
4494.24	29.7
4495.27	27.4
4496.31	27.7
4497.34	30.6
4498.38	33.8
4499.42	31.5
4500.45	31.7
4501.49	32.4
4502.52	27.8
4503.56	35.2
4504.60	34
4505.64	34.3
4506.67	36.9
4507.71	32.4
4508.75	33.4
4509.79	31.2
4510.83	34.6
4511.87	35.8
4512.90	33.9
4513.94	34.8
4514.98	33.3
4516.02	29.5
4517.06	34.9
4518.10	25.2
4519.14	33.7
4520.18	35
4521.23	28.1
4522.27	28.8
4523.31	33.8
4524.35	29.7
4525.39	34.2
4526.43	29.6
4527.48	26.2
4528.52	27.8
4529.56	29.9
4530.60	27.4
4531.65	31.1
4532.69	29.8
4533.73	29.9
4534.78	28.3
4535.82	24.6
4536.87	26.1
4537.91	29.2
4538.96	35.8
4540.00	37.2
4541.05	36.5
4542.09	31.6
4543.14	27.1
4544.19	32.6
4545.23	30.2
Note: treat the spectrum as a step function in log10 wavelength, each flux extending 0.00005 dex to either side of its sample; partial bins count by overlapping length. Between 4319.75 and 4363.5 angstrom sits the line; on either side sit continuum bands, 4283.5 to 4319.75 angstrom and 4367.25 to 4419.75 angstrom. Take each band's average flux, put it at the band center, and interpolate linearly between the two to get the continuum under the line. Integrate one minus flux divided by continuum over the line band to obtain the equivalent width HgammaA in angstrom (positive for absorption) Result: -4.9 angstrom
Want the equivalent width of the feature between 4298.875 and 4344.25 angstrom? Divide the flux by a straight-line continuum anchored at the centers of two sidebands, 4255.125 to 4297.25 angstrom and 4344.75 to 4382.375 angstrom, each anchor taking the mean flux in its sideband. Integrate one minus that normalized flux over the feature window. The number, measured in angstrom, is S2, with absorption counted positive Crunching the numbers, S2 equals 3.2 angstrom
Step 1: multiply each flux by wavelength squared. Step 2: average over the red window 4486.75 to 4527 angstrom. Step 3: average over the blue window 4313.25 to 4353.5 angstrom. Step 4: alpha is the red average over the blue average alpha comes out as 1.38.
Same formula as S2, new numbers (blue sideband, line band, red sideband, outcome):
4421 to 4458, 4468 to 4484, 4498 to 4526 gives 0.2 angstrom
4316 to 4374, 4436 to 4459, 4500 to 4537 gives 0.7 angstrom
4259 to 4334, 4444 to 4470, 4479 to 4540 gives 1.0 angstrom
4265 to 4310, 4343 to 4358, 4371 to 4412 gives -1.1 angstrom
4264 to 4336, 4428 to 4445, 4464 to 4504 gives -0.4 angstrom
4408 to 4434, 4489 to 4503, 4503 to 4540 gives 0.4 angstrom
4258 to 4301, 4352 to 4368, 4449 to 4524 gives -0.8 angstrom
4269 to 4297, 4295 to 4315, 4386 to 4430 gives 4.0 angstrom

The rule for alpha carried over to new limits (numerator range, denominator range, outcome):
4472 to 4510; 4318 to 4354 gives 1.33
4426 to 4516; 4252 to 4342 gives 1.46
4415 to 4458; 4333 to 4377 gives 1.14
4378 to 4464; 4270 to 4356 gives 1.26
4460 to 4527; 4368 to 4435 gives 1.23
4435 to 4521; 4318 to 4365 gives 1.27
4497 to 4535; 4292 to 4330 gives 1.66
